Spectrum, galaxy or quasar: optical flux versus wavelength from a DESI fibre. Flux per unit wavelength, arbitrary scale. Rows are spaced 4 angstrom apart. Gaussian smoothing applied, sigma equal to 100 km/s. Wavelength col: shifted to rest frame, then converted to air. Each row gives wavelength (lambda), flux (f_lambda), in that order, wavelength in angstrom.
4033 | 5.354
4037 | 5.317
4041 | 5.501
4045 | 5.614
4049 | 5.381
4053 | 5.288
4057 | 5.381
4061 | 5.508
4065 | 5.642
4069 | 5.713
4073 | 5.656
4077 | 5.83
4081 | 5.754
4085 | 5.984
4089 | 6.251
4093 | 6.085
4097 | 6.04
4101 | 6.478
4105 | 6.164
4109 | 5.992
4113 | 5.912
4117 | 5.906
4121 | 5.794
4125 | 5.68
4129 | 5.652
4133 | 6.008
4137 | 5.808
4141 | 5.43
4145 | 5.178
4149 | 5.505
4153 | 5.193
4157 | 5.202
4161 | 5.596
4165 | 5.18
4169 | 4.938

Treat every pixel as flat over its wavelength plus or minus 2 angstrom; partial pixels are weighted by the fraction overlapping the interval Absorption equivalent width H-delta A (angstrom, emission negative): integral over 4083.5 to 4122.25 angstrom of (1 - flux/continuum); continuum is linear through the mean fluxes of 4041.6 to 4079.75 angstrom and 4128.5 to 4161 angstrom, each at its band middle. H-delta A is -3.8 angstrom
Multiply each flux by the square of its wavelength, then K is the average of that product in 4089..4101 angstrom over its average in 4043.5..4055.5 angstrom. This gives 1.16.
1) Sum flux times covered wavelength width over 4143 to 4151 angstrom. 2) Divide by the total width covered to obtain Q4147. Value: 5.34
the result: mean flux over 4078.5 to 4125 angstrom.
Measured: 6.02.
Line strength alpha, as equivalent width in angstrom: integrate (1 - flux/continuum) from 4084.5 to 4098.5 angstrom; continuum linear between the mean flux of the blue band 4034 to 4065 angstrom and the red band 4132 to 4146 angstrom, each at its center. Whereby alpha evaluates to -1.5 angstrom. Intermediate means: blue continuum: 5.44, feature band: 6.1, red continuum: 5.61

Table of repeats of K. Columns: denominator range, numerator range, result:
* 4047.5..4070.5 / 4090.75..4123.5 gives 1.13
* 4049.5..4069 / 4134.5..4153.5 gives 1.04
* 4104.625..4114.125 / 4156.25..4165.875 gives 0.91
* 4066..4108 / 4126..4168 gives 0.94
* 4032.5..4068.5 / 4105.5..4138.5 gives 1.11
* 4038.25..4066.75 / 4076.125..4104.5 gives 1.13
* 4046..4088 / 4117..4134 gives 1.06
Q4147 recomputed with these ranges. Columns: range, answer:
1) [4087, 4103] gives 6.21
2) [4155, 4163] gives 5.4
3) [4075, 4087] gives 5.86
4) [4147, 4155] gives 5.35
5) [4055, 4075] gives 5.58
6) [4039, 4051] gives 5.5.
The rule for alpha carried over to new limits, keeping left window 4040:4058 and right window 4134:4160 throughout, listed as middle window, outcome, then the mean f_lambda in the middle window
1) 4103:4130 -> -2.3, 5.88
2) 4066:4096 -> -2.6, 5.89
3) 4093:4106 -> -1.9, 6.21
